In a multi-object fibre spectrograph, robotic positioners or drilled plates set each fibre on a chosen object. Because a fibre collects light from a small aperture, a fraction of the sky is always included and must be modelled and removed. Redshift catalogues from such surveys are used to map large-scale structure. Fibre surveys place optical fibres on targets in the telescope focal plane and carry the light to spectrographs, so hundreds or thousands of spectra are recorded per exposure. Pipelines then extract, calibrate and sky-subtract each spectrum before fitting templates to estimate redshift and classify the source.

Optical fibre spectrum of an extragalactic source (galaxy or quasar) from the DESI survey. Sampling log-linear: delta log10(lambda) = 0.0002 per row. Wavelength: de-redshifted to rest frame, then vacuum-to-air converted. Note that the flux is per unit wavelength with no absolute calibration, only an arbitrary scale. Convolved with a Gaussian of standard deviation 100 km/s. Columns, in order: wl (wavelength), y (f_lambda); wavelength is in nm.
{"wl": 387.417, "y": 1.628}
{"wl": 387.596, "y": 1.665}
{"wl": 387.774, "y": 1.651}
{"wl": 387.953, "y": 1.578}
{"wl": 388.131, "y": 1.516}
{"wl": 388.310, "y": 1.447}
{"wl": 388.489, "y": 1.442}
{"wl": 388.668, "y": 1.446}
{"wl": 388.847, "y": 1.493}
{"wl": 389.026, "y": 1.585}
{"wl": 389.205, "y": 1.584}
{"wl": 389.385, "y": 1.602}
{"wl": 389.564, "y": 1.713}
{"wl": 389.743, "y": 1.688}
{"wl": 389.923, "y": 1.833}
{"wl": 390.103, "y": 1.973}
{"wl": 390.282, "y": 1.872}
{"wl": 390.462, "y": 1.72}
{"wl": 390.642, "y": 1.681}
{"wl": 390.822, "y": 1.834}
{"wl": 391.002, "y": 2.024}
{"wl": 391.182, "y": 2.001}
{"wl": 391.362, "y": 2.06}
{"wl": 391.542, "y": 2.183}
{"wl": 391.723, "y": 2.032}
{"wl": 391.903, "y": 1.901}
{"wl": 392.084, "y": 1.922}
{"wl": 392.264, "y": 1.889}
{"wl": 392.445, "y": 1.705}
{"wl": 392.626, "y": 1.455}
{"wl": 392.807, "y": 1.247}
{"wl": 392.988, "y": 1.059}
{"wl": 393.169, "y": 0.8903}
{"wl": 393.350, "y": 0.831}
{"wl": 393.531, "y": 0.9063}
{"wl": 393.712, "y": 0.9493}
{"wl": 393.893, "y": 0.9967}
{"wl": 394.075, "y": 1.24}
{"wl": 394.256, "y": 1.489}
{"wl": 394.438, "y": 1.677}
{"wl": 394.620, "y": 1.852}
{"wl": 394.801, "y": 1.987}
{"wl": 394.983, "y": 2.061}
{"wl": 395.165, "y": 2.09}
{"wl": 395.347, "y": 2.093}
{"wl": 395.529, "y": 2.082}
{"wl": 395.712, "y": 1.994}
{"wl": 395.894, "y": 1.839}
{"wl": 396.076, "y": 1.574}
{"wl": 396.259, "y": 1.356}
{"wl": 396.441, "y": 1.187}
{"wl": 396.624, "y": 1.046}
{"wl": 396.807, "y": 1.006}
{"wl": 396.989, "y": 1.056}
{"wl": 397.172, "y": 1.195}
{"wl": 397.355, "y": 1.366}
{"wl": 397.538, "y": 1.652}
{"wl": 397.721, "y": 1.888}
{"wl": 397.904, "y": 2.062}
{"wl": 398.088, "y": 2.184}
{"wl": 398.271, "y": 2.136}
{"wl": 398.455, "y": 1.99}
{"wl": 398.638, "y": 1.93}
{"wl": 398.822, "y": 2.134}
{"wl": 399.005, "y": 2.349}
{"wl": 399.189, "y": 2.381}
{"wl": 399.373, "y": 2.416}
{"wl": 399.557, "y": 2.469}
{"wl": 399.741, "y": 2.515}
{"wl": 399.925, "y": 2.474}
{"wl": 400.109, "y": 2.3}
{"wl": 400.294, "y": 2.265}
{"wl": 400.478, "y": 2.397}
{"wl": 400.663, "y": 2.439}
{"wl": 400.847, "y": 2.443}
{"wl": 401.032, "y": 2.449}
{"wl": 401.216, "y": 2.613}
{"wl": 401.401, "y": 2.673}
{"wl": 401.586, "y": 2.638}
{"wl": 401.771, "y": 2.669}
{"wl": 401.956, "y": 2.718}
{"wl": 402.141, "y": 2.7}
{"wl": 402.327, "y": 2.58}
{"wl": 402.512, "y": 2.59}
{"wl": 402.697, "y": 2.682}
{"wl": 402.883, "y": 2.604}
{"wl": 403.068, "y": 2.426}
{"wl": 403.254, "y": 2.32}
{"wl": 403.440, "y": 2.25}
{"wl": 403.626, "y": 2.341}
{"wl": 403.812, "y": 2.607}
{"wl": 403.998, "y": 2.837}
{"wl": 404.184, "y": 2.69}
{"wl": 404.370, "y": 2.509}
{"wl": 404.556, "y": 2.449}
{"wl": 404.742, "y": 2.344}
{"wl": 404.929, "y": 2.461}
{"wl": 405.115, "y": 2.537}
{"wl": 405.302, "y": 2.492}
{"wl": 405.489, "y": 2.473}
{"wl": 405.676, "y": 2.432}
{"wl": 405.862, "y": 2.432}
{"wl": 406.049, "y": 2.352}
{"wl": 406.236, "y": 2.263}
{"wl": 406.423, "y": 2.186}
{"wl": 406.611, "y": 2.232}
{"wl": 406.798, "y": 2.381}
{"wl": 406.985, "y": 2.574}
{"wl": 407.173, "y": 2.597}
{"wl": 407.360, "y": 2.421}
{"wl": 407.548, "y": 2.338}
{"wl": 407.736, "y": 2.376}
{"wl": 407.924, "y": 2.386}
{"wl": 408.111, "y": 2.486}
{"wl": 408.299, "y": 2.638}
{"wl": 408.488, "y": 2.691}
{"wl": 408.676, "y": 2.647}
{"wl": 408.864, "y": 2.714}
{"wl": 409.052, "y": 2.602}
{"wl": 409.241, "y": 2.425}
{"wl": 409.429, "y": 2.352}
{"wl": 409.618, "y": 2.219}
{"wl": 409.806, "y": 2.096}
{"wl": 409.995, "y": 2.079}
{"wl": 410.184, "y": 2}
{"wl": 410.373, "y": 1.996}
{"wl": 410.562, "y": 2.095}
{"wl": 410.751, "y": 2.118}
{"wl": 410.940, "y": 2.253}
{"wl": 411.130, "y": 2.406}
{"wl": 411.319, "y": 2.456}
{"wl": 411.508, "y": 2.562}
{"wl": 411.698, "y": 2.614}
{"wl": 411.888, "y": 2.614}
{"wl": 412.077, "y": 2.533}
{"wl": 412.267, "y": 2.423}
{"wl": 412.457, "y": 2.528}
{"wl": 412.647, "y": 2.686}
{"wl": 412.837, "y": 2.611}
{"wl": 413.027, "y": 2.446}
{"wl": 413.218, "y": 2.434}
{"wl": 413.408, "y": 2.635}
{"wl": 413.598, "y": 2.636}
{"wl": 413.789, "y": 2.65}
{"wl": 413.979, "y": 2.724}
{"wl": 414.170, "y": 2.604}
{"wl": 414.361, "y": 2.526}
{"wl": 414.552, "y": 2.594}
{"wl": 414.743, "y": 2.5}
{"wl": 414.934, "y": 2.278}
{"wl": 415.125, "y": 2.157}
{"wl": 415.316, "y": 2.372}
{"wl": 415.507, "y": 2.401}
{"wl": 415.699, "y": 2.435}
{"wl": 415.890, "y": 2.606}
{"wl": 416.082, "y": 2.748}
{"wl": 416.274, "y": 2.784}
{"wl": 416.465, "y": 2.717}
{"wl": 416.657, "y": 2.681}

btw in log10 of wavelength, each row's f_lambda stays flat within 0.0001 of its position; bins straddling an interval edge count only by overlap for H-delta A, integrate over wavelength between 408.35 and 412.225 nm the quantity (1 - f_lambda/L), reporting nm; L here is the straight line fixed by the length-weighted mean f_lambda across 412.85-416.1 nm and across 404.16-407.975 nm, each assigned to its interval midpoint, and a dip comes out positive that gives 0.14 nm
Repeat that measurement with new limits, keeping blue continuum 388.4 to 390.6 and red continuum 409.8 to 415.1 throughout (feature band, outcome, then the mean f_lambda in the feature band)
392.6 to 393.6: 0.41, 1.04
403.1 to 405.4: -0.35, 2.48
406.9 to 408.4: -0.13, 2.48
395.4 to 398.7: 0.47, 1.64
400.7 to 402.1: -0.36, 2.6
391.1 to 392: -0.16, 2.03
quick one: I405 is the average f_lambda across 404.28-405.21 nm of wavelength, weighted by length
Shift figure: 2.46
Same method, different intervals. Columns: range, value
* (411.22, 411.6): 2.51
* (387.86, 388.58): 1.5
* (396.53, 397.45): 1.14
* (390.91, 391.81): 2.06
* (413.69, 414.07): 2.69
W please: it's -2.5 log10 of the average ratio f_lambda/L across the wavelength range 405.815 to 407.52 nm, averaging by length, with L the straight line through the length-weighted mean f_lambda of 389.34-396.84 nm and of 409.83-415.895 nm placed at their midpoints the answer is -0.09 mag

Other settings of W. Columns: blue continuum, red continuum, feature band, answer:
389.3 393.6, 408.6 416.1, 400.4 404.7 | -0.221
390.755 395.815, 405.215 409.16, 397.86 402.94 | -0.170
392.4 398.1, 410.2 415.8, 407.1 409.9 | -0.120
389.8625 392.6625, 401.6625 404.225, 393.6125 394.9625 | 0.361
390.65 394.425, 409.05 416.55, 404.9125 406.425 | -0.138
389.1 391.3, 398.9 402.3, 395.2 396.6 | 0.259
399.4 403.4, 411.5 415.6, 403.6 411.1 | 0.052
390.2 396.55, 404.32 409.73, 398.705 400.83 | -0.174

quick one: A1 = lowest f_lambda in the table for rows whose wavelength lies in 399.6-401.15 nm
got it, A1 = 2.265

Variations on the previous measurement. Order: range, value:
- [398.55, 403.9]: 1.93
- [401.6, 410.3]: 2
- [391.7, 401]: 0.831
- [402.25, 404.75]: 2.25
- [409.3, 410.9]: 1.996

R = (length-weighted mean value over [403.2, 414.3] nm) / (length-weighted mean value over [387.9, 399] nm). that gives 1.5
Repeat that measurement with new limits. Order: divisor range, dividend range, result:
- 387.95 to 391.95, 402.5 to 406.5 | 1.41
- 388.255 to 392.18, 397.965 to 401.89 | 1.34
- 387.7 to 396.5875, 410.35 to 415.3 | 1.51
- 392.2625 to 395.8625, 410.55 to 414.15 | 1.65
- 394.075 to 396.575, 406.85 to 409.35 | 1.44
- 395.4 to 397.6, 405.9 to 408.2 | 1.64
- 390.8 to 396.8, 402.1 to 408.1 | 1.53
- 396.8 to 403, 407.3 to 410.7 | 1.05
